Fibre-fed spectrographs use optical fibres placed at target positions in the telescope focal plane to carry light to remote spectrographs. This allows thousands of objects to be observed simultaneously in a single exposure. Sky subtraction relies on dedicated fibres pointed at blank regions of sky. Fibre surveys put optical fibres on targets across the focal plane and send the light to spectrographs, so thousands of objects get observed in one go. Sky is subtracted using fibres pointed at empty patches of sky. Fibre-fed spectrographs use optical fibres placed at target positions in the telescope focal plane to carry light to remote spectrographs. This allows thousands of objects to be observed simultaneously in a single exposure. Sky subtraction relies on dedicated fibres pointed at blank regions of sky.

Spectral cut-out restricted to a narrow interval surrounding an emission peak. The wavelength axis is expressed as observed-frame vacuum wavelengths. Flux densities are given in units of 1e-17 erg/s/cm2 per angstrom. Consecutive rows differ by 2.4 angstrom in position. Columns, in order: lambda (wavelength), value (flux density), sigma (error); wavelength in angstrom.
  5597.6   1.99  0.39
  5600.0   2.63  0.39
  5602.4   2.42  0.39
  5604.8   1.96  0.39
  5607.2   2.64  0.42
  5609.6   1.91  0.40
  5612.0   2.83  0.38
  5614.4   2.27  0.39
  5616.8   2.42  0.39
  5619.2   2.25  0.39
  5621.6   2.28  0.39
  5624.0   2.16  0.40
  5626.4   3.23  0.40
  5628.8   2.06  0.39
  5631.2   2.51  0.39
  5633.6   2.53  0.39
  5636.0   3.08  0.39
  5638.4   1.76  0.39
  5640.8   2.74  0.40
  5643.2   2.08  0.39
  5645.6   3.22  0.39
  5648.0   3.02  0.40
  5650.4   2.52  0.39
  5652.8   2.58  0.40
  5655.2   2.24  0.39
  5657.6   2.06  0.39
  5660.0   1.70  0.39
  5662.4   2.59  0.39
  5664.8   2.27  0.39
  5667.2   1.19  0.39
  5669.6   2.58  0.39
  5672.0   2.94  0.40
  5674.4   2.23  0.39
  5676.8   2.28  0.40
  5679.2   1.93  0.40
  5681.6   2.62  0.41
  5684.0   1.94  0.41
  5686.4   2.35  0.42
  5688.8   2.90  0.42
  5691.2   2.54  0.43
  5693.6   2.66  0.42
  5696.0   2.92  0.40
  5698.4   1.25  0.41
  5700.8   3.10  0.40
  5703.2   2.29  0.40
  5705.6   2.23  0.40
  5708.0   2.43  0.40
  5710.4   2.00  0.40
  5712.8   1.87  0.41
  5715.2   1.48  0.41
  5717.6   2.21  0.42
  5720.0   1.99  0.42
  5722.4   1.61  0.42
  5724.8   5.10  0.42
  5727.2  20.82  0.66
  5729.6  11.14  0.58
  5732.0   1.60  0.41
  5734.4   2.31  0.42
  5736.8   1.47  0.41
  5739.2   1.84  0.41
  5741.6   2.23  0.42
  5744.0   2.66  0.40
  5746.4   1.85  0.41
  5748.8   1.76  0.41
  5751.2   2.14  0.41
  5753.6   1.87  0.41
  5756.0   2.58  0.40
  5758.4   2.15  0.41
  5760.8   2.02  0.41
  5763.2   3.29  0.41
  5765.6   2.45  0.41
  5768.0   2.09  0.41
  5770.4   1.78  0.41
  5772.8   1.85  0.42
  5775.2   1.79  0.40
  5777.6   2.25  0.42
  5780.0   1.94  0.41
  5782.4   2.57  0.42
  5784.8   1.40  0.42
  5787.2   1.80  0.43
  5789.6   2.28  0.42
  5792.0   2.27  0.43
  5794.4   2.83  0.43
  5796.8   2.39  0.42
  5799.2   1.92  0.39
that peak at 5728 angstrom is H-beta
